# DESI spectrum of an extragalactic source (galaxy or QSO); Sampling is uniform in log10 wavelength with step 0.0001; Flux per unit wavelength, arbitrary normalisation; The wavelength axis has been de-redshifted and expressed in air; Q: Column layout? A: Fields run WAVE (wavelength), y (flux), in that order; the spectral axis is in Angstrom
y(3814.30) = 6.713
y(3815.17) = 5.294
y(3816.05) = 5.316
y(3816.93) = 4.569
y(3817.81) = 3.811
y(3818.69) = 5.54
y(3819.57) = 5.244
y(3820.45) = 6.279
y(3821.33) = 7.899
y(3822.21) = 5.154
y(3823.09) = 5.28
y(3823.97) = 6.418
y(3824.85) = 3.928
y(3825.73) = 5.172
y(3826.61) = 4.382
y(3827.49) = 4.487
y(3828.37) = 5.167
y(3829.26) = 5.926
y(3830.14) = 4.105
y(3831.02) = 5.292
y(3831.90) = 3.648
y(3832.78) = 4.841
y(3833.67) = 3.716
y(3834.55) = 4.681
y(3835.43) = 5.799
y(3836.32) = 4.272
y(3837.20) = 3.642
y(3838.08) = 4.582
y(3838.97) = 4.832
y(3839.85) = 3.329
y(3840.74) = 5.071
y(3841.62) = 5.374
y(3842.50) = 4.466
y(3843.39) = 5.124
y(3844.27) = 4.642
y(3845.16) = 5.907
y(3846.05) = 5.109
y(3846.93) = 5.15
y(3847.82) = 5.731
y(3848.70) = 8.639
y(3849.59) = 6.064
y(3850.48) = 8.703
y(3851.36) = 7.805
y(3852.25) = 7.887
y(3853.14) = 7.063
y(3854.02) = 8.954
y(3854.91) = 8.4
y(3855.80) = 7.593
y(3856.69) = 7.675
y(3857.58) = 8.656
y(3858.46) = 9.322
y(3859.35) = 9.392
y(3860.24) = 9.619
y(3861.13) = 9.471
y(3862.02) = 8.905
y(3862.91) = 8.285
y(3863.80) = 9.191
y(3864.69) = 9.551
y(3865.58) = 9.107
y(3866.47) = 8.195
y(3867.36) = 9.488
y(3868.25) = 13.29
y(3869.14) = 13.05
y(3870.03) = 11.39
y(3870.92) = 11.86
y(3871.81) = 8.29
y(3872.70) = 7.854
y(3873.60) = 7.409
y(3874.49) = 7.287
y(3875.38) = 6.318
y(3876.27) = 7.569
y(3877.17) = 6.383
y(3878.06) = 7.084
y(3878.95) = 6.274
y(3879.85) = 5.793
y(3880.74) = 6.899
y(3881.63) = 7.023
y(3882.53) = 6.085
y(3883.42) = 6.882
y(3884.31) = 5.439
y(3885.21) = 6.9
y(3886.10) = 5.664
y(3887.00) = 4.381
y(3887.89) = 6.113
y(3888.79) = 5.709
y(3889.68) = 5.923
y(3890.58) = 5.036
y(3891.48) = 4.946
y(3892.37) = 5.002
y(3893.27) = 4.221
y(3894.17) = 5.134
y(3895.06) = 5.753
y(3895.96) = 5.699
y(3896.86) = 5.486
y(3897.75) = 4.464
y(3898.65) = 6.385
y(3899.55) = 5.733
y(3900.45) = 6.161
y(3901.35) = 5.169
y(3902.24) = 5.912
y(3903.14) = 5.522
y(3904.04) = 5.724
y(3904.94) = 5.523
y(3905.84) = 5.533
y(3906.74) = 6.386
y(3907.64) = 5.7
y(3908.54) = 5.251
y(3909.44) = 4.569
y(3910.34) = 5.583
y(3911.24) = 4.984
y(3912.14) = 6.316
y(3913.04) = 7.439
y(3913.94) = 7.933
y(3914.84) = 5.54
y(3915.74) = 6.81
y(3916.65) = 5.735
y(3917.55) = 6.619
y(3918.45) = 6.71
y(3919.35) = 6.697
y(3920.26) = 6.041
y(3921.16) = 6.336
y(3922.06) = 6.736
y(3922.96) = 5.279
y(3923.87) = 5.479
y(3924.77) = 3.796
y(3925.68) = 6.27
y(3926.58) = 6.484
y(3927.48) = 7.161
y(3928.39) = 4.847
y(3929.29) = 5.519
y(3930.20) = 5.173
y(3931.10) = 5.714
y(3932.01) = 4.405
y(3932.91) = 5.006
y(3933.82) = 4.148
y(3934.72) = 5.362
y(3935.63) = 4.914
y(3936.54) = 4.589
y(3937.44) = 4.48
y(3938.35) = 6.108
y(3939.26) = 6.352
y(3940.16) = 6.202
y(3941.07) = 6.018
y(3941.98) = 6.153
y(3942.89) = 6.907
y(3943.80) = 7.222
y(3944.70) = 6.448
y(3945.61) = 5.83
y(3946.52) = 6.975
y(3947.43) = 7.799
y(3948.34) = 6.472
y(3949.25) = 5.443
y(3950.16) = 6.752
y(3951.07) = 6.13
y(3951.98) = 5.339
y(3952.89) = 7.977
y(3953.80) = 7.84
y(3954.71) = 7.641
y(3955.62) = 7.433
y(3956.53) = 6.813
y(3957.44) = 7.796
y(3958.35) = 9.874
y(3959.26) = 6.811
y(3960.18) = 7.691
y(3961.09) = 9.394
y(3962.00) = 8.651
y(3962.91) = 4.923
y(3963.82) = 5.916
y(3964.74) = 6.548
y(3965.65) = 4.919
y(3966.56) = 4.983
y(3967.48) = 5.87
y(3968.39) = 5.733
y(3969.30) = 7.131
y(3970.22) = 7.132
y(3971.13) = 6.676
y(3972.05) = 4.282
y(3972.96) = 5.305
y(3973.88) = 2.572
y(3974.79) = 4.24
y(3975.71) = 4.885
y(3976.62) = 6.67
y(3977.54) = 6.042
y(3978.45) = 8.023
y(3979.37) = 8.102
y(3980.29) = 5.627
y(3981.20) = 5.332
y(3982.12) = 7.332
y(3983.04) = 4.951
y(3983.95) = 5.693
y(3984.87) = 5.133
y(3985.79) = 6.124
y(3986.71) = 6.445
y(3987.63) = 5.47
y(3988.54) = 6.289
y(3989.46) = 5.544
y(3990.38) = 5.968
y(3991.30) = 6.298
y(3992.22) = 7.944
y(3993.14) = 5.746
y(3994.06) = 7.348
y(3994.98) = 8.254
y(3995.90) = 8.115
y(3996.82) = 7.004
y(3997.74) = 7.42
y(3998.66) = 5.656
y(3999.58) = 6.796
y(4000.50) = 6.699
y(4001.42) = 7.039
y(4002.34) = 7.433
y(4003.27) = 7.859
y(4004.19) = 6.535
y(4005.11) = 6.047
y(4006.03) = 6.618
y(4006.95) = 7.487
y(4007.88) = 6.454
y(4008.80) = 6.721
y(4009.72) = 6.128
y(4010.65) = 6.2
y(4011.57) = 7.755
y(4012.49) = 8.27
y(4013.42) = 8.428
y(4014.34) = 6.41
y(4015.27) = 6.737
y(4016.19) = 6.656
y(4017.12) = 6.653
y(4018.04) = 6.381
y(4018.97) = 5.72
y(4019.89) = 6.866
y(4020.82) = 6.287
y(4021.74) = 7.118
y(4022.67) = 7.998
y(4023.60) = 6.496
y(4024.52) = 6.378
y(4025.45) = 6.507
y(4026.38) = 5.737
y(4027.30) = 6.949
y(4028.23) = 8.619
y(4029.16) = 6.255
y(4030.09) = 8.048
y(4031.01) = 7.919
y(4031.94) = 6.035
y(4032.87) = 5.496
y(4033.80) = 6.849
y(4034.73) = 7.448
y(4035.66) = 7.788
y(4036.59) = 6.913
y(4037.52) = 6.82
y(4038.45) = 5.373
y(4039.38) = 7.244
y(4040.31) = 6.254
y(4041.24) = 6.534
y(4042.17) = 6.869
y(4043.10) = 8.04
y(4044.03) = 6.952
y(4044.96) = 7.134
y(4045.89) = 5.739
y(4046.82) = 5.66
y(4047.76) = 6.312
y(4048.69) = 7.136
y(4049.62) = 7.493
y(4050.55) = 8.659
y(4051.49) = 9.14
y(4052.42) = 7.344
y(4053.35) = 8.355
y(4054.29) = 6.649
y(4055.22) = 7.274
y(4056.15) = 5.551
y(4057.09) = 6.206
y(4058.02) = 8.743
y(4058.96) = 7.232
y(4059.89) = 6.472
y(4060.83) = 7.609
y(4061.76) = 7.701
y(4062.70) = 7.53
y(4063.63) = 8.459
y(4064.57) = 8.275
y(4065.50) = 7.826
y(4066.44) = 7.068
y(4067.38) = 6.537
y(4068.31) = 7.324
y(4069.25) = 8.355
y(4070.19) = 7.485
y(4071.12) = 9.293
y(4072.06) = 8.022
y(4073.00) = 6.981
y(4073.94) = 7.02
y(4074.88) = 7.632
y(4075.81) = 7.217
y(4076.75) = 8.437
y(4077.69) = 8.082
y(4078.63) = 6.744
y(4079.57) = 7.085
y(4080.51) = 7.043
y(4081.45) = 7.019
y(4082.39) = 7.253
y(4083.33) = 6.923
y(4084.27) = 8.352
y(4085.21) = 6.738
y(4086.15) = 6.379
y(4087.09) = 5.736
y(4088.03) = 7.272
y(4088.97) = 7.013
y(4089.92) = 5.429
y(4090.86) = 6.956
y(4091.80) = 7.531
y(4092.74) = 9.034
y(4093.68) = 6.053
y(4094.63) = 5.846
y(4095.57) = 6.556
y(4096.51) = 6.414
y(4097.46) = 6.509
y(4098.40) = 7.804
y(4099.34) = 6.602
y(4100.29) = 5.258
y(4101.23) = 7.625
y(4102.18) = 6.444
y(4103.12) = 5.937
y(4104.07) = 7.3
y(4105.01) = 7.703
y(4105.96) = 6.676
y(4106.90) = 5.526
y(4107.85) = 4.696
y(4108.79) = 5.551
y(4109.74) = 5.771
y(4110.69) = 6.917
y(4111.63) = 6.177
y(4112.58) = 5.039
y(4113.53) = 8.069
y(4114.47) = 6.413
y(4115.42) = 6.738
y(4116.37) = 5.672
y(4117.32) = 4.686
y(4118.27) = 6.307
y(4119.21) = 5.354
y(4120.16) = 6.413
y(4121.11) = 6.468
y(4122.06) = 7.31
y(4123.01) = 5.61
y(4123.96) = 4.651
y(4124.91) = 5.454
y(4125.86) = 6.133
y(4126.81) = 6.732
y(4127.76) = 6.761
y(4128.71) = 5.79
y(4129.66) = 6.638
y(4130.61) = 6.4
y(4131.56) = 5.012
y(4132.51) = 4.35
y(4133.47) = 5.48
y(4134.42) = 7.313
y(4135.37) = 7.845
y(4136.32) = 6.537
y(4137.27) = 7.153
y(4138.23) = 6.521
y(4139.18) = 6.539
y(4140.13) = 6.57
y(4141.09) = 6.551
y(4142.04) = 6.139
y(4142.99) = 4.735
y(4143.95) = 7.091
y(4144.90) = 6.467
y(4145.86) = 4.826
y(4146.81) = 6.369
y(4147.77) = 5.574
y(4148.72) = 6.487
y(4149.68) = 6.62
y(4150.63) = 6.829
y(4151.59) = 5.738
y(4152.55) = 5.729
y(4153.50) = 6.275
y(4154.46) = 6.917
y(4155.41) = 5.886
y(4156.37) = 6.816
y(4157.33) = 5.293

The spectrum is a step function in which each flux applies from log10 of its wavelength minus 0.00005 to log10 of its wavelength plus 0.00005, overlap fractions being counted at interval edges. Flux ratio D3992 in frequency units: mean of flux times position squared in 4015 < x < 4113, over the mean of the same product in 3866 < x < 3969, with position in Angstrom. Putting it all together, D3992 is 1.2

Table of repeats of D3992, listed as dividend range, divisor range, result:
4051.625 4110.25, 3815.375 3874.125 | 1.18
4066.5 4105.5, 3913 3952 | 1.28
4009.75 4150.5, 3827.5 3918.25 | 1.15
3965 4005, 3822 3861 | 1.13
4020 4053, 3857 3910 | 1.07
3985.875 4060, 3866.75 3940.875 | 1.17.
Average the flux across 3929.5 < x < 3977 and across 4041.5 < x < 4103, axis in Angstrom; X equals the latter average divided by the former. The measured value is 1.2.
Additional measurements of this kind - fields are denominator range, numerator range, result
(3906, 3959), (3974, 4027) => 1.07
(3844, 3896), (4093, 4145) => 0.84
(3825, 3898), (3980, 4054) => 1.02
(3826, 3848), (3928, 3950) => 1.21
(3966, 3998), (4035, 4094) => 1.18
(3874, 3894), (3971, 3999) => 1.02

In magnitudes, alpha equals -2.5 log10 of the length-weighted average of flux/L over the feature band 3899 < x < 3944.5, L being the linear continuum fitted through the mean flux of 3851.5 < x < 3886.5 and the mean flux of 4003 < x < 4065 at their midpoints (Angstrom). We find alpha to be 0.33 mag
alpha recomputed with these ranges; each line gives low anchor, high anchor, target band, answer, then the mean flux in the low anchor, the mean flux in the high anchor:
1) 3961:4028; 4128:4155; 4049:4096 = -0.16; 6.47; 6.24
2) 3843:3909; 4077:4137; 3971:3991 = 0.18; 7.04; 6.47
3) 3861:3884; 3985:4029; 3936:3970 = 0.12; 8.39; 6.78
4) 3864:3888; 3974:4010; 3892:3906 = 0.36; 7.87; 6.47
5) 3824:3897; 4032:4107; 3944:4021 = 0.05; 6.65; 7.09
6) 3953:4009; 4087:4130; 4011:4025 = -0.07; 6.55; 6.36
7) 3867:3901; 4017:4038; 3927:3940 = 0.28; 6.84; 6.84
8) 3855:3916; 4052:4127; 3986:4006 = 0.03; 6.99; 6.84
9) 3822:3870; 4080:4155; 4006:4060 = -0.07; 6.71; 6.38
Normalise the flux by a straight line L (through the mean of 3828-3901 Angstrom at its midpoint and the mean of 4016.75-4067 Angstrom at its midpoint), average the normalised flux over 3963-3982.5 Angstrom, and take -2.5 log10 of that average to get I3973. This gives 0.18 mag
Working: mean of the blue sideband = 6.7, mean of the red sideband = 7.04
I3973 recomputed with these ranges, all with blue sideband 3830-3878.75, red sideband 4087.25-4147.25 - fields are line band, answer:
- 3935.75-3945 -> 0.15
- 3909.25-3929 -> 0.15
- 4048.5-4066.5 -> -0.16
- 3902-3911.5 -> 0.26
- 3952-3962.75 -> -0.14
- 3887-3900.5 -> 0.29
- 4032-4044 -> -0.03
